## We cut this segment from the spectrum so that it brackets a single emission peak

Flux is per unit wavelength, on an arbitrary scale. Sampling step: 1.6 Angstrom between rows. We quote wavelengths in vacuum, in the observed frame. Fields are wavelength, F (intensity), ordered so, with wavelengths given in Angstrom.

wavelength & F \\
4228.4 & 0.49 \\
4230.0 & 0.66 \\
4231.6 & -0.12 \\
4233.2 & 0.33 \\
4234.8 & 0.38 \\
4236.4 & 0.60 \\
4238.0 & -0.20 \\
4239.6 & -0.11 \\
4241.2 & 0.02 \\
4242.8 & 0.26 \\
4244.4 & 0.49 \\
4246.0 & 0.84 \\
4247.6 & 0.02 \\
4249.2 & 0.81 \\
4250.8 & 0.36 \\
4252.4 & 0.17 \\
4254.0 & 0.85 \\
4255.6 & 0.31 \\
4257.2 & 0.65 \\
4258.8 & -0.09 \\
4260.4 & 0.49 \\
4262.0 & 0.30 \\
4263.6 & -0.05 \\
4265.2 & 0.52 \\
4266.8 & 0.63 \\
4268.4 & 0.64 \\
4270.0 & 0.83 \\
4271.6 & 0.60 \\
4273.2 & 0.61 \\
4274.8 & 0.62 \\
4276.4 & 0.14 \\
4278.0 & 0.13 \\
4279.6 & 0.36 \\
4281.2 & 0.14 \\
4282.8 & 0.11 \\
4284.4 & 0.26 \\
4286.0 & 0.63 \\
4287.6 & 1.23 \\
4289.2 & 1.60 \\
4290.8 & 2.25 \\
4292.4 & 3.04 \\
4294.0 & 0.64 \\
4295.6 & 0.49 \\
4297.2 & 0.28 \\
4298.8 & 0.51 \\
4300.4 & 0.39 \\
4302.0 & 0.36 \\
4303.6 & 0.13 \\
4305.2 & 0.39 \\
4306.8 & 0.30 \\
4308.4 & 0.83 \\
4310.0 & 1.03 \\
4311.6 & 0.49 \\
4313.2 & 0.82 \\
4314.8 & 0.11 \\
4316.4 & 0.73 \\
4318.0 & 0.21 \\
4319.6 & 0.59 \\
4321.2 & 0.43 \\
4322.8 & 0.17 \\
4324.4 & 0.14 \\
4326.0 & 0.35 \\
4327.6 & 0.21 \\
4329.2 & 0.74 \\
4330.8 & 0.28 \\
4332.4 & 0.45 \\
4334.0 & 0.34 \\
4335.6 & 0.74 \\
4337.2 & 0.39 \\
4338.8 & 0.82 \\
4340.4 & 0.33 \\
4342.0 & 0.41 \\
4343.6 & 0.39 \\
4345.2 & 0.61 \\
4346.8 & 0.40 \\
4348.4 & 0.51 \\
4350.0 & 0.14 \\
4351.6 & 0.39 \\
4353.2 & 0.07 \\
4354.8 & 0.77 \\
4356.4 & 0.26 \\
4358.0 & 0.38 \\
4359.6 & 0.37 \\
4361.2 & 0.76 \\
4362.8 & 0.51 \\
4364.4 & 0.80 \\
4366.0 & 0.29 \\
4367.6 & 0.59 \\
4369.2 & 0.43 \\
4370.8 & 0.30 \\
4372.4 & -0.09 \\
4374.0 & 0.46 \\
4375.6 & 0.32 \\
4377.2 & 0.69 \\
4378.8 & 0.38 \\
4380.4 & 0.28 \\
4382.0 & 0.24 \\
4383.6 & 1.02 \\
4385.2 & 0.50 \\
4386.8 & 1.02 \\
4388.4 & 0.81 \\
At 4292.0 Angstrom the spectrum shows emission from [O II] 3727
